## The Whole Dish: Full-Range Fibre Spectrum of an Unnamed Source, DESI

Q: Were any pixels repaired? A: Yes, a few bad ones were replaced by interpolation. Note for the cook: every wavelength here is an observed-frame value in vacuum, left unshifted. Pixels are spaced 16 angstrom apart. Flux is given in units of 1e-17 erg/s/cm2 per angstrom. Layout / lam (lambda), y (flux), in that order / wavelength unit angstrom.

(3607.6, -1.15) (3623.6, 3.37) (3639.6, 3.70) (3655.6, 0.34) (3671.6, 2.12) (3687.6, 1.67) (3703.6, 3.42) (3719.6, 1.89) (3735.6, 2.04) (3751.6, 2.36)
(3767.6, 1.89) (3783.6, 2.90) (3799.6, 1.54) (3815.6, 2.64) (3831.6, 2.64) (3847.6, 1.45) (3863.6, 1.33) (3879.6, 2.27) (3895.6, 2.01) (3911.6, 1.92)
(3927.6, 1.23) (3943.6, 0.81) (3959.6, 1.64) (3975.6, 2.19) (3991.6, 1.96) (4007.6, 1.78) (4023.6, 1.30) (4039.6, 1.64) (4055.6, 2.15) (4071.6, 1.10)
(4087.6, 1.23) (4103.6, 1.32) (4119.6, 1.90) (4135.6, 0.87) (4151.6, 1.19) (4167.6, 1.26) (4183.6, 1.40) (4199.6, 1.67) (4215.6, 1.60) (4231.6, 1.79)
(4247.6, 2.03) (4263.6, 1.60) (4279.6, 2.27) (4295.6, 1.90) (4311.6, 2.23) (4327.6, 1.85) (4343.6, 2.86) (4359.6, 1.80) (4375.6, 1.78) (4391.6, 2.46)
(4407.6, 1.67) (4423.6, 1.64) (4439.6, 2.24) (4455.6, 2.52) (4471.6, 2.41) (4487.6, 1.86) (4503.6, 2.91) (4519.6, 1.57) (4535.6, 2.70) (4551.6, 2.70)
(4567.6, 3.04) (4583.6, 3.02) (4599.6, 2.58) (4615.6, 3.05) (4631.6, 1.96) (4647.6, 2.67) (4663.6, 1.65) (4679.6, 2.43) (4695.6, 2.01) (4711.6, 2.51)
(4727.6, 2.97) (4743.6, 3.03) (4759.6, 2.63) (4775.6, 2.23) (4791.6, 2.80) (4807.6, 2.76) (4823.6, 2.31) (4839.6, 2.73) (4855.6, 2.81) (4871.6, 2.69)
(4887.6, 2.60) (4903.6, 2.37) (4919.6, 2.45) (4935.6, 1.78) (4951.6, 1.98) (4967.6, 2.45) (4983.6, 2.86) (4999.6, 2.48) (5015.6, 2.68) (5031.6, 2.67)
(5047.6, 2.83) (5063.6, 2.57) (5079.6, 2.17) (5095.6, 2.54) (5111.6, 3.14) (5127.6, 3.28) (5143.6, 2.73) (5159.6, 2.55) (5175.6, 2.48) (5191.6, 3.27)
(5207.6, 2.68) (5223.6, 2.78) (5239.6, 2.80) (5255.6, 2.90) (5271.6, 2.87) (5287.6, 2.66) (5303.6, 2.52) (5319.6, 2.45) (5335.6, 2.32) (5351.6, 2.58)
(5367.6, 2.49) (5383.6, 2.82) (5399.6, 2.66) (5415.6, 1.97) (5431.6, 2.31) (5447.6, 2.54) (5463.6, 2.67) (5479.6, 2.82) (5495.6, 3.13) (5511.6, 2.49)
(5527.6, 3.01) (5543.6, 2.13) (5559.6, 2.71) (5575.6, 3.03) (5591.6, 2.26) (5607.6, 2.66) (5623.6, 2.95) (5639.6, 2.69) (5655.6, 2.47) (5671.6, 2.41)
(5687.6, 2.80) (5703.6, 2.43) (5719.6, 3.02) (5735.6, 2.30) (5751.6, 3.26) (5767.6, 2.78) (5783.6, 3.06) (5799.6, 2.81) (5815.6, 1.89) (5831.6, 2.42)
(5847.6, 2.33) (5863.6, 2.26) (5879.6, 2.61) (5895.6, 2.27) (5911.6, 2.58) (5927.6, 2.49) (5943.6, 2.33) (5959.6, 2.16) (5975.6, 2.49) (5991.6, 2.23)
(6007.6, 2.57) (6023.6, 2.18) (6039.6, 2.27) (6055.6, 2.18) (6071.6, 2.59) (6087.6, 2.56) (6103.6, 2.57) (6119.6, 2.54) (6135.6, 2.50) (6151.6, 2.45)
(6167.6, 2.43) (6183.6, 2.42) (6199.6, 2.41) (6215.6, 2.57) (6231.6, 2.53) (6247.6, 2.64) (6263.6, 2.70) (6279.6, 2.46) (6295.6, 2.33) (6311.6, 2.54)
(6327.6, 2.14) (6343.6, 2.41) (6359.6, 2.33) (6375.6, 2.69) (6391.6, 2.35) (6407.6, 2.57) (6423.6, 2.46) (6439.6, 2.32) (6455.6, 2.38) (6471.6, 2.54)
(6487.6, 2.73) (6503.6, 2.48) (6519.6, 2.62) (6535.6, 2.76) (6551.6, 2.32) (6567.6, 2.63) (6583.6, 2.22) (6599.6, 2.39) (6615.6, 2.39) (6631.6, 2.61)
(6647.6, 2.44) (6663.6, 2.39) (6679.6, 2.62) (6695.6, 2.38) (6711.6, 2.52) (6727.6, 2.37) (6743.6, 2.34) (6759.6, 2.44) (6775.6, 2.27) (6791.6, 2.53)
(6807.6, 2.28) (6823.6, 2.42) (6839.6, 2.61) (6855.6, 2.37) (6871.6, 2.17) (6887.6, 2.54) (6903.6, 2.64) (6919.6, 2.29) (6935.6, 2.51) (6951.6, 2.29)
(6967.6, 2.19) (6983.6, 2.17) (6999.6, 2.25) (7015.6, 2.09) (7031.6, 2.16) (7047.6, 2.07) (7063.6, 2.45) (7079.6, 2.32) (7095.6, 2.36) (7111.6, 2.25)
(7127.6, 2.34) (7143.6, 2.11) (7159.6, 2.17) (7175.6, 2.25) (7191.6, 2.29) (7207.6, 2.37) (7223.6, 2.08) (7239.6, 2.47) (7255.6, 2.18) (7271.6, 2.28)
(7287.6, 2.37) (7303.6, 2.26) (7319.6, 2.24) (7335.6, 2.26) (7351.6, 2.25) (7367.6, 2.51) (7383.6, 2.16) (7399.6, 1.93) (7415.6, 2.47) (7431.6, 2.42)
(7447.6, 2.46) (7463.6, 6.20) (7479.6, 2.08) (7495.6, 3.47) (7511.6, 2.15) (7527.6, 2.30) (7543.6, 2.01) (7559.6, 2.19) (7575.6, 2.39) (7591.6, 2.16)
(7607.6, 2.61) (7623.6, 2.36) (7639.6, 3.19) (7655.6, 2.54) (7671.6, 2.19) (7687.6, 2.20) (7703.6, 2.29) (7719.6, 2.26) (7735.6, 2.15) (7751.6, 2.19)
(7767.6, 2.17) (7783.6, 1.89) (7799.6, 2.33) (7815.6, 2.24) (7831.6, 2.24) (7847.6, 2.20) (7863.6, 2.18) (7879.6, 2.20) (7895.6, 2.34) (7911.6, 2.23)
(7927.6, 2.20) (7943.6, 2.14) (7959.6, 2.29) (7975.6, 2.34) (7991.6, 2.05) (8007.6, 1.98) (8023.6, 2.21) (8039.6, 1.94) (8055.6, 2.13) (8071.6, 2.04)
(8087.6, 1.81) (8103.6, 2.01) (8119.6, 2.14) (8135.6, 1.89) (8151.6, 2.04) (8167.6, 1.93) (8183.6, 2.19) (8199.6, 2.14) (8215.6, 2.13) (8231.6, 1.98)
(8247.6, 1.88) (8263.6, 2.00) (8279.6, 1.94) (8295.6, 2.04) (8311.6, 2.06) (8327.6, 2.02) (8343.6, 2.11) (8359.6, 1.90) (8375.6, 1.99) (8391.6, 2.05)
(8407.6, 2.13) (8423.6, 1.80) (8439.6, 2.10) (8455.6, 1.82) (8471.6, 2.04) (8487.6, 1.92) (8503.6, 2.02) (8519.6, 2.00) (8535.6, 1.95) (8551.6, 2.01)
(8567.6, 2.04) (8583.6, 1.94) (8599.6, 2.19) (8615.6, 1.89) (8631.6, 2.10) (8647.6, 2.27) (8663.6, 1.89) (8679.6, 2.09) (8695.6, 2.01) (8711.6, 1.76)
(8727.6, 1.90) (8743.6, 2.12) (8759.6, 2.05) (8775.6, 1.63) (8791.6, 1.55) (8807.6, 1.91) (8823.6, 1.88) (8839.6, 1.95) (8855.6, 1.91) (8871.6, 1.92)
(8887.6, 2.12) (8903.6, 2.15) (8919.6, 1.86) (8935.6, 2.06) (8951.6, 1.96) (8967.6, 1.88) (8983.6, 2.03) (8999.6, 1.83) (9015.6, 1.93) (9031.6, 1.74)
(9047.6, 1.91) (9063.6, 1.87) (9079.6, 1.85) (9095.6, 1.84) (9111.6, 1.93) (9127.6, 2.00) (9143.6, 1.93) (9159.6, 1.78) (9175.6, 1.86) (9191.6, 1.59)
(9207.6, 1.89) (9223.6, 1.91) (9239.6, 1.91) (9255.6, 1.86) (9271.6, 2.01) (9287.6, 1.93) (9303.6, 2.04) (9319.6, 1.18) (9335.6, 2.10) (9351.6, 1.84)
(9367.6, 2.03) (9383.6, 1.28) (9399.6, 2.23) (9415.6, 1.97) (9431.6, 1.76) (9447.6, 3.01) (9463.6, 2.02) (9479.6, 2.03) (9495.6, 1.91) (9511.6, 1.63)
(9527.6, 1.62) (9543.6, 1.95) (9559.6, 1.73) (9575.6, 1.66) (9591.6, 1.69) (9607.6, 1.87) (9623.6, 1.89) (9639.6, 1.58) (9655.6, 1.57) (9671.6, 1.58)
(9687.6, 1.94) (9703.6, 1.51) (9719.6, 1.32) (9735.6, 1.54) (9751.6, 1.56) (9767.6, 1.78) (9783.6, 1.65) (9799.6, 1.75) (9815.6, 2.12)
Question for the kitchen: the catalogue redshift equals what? 0.14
